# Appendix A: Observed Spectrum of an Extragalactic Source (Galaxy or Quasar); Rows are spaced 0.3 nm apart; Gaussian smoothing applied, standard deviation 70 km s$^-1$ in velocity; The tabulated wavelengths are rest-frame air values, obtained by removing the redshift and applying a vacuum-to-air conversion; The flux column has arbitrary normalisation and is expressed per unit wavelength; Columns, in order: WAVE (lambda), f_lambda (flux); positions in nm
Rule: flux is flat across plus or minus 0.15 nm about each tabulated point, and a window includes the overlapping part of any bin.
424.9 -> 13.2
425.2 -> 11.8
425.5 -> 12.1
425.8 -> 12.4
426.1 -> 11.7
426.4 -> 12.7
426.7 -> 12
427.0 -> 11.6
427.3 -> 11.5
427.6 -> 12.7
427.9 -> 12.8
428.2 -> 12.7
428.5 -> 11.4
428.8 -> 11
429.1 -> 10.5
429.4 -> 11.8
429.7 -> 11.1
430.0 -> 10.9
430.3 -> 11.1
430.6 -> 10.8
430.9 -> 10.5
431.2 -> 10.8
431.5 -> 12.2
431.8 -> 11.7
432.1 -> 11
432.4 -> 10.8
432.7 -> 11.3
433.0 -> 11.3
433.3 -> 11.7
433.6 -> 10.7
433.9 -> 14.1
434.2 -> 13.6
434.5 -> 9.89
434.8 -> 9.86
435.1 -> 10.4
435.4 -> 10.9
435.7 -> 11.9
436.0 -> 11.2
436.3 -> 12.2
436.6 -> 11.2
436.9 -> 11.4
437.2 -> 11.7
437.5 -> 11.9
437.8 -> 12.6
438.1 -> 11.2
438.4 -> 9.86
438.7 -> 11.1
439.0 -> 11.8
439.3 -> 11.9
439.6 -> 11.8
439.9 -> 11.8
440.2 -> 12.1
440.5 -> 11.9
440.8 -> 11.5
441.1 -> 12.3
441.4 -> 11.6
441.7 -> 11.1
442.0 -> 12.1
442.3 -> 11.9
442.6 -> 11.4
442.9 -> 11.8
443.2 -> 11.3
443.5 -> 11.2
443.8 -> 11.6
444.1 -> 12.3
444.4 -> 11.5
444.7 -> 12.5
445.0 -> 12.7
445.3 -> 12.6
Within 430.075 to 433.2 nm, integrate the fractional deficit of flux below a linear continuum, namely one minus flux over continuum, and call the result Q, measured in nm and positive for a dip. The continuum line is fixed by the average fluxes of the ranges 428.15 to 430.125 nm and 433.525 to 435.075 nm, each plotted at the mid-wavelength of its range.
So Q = 0.074 nm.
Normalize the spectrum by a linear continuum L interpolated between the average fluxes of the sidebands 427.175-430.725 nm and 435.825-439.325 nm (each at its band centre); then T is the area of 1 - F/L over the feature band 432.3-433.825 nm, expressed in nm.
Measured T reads 0.03 nm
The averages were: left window 11.5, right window 11.5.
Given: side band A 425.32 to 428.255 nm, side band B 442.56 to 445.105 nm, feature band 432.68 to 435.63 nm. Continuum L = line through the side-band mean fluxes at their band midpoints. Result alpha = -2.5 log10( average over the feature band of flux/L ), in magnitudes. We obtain 0.06 mag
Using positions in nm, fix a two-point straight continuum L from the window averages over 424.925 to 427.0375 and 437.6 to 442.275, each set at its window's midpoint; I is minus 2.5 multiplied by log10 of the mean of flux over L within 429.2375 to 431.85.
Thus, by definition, 0.07 mag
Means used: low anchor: 12.1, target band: 11.2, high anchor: 11.7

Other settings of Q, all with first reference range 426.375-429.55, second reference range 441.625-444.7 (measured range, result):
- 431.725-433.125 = 0.07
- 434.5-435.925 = 0.13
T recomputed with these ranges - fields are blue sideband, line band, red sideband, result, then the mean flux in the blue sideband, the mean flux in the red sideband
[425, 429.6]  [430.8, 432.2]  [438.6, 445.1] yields 0.07 nm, 11.9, 11.8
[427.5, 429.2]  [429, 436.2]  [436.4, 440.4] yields 0.29 nm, 11.9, 11.6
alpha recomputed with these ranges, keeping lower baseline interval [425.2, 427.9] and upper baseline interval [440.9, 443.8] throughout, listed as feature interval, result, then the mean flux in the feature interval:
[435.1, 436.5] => 0.04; 11.4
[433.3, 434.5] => -0.04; 12.3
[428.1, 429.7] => 0.06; 11.4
